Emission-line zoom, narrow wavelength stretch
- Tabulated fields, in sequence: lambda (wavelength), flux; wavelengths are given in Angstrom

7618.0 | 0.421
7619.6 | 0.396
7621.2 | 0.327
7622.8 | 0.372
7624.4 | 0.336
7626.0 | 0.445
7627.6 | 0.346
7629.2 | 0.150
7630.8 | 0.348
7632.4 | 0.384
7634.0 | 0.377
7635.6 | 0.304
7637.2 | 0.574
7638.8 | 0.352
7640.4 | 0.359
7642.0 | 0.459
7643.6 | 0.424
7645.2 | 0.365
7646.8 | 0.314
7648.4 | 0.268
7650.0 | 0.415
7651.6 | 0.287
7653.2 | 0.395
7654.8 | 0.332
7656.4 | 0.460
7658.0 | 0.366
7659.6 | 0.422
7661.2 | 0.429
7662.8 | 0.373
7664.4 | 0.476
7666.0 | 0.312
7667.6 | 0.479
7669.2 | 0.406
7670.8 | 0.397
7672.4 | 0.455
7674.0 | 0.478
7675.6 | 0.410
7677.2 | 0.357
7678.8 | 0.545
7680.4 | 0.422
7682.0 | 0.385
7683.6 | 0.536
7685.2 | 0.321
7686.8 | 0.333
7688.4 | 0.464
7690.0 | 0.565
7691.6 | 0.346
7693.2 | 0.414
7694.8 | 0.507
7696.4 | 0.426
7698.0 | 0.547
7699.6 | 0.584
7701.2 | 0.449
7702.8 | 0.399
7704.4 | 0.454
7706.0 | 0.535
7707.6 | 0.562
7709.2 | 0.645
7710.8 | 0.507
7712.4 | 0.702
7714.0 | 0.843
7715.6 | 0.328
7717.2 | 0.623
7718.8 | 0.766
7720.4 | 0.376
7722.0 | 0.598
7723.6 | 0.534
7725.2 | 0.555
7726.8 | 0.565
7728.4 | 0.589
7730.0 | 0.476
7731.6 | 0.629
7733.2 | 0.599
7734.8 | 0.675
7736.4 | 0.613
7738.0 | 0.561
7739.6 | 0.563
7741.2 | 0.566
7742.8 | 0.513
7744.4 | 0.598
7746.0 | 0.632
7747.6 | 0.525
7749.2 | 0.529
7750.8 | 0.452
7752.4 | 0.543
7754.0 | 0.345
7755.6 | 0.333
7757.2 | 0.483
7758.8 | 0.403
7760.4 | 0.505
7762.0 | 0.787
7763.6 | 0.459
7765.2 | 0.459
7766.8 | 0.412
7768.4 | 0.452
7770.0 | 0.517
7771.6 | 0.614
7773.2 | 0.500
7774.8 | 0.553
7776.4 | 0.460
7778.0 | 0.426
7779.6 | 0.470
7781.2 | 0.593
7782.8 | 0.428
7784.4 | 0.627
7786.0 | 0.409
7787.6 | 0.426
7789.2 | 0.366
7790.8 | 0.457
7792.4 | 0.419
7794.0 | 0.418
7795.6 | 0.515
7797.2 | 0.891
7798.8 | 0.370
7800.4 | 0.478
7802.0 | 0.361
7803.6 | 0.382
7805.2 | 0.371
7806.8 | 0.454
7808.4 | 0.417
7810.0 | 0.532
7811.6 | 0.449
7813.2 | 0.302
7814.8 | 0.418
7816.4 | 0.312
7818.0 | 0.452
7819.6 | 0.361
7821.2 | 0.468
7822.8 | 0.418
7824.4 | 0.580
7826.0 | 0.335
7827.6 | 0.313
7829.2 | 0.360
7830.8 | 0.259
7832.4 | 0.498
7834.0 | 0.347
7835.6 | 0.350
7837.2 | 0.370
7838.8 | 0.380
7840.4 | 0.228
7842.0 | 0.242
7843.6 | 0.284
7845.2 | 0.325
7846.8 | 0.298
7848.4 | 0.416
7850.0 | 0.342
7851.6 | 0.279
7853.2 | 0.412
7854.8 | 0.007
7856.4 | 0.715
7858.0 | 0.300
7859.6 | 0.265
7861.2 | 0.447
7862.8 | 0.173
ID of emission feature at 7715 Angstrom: Mg II 2798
